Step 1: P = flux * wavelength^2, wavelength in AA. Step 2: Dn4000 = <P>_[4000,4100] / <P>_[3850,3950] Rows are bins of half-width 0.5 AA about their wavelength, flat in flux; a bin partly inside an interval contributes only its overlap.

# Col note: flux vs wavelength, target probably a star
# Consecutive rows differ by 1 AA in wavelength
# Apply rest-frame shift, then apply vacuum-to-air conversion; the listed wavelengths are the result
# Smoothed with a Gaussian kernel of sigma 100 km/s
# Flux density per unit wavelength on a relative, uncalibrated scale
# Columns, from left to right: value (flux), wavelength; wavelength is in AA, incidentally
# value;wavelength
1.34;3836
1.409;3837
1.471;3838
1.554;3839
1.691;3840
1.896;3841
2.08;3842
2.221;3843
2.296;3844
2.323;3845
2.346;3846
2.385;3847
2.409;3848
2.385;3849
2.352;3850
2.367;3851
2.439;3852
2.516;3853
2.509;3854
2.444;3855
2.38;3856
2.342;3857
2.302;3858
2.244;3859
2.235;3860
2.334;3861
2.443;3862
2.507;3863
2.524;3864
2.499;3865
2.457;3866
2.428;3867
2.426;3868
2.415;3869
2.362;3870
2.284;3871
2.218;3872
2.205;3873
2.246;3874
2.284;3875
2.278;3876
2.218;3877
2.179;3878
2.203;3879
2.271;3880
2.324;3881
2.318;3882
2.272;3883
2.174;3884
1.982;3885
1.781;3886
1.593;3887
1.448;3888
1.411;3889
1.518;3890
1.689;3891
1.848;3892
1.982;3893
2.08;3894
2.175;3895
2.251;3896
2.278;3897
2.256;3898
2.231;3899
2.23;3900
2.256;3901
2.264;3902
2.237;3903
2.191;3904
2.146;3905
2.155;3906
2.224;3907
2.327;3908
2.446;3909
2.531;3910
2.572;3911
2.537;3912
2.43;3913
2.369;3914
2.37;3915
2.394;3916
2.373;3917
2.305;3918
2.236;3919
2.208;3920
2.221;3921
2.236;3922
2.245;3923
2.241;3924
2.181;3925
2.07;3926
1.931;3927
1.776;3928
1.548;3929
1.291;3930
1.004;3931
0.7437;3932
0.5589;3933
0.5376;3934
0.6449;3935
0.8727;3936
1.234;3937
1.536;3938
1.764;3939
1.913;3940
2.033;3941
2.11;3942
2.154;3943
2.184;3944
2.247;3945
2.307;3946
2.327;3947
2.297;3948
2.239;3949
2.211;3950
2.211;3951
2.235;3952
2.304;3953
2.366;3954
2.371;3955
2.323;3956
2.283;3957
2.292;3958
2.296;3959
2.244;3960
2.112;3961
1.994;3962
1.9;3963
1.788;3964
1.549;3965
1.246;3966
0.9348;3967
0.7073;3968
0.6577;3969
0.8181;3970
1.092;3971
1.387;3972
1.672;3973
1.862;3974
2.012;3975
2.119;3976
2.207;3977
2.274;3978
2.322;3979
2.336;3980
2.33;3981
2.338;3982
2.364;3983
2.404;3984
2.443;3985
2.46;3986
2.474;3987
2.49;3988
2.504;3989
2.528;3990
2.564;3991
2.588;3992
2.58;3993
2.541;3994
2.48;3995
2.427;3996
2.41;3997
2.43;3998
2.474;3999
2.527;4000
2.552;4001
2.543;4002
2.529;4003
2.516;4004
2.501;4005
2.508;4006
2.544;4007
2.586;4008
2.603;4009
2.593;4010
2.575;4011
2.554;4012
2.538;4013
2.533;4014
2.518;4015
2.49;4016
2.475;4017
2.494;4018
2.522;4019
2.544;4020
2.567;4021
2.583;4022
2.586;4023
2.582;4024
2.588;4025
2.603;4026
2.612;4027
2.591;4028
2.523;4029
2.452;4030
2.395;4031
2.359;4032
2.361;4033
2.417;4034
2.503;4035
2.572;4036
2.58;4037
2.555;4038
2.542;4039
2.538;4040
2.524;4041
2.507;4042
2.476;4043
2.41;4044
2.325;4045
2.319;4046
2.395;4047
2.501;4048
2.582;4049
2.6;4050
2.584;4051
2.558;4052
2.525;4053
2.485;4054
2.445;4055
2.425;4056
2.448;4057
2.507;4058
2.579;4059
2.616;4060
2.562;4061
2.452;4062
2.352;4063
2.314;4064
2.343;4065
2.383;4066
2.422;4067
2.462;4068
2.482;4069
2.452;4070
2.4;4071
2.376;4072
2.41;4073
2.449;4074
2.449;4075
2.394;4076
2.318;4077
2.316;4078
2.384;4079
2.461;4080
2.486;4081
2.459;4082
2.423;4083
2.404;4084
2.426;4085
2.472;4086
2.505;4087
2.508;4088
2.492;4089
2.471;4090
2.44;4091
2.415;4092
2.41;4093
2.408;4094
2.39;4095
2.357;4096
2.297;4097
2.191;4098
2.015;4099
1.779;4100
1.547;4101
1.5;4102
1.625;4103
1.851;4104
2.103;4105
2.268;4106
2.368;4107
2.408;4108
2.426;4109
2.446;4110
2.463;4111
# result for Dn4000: 1.27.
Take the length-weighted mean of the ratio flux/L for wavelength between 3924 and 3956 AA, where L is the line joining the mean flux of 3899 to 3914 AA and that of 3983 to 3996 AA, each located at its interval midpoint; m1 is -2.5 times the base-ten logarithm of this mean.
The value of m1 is 0.31 mag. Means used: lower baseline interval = 2.32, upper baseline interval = 2.5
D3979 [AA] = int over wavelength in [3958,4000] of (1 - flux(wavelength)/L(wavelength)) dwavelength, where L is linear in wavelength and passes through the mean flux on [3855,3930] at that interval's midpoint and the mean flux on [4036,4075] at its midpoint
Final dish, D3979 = 5.04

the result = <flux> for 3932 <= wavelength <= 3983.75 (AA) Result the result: 1.84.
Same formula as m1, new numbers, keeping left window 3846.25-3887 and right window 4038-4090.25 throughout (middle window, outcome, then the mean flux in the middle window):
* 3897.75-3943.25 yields 0.20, 1.96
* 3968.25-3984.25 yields 0.27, 1.86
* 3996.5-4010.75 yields -0.05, 2.52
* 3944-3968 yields 0.15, 2.06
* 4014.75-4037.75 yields -0.04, 2.52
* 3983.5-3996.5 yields -0.04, 2.5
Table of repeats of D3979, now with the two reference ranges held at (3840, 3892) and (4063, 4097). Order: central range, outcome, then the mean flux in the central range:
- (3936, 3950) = 1.8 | 1.99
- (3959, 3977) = 5.8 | 1.57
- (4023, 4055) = -1.6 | 2.5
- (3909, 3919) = -0.7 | 2.42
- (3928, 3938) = 5.6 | 1.01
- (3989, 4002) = -0.9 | 2.51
